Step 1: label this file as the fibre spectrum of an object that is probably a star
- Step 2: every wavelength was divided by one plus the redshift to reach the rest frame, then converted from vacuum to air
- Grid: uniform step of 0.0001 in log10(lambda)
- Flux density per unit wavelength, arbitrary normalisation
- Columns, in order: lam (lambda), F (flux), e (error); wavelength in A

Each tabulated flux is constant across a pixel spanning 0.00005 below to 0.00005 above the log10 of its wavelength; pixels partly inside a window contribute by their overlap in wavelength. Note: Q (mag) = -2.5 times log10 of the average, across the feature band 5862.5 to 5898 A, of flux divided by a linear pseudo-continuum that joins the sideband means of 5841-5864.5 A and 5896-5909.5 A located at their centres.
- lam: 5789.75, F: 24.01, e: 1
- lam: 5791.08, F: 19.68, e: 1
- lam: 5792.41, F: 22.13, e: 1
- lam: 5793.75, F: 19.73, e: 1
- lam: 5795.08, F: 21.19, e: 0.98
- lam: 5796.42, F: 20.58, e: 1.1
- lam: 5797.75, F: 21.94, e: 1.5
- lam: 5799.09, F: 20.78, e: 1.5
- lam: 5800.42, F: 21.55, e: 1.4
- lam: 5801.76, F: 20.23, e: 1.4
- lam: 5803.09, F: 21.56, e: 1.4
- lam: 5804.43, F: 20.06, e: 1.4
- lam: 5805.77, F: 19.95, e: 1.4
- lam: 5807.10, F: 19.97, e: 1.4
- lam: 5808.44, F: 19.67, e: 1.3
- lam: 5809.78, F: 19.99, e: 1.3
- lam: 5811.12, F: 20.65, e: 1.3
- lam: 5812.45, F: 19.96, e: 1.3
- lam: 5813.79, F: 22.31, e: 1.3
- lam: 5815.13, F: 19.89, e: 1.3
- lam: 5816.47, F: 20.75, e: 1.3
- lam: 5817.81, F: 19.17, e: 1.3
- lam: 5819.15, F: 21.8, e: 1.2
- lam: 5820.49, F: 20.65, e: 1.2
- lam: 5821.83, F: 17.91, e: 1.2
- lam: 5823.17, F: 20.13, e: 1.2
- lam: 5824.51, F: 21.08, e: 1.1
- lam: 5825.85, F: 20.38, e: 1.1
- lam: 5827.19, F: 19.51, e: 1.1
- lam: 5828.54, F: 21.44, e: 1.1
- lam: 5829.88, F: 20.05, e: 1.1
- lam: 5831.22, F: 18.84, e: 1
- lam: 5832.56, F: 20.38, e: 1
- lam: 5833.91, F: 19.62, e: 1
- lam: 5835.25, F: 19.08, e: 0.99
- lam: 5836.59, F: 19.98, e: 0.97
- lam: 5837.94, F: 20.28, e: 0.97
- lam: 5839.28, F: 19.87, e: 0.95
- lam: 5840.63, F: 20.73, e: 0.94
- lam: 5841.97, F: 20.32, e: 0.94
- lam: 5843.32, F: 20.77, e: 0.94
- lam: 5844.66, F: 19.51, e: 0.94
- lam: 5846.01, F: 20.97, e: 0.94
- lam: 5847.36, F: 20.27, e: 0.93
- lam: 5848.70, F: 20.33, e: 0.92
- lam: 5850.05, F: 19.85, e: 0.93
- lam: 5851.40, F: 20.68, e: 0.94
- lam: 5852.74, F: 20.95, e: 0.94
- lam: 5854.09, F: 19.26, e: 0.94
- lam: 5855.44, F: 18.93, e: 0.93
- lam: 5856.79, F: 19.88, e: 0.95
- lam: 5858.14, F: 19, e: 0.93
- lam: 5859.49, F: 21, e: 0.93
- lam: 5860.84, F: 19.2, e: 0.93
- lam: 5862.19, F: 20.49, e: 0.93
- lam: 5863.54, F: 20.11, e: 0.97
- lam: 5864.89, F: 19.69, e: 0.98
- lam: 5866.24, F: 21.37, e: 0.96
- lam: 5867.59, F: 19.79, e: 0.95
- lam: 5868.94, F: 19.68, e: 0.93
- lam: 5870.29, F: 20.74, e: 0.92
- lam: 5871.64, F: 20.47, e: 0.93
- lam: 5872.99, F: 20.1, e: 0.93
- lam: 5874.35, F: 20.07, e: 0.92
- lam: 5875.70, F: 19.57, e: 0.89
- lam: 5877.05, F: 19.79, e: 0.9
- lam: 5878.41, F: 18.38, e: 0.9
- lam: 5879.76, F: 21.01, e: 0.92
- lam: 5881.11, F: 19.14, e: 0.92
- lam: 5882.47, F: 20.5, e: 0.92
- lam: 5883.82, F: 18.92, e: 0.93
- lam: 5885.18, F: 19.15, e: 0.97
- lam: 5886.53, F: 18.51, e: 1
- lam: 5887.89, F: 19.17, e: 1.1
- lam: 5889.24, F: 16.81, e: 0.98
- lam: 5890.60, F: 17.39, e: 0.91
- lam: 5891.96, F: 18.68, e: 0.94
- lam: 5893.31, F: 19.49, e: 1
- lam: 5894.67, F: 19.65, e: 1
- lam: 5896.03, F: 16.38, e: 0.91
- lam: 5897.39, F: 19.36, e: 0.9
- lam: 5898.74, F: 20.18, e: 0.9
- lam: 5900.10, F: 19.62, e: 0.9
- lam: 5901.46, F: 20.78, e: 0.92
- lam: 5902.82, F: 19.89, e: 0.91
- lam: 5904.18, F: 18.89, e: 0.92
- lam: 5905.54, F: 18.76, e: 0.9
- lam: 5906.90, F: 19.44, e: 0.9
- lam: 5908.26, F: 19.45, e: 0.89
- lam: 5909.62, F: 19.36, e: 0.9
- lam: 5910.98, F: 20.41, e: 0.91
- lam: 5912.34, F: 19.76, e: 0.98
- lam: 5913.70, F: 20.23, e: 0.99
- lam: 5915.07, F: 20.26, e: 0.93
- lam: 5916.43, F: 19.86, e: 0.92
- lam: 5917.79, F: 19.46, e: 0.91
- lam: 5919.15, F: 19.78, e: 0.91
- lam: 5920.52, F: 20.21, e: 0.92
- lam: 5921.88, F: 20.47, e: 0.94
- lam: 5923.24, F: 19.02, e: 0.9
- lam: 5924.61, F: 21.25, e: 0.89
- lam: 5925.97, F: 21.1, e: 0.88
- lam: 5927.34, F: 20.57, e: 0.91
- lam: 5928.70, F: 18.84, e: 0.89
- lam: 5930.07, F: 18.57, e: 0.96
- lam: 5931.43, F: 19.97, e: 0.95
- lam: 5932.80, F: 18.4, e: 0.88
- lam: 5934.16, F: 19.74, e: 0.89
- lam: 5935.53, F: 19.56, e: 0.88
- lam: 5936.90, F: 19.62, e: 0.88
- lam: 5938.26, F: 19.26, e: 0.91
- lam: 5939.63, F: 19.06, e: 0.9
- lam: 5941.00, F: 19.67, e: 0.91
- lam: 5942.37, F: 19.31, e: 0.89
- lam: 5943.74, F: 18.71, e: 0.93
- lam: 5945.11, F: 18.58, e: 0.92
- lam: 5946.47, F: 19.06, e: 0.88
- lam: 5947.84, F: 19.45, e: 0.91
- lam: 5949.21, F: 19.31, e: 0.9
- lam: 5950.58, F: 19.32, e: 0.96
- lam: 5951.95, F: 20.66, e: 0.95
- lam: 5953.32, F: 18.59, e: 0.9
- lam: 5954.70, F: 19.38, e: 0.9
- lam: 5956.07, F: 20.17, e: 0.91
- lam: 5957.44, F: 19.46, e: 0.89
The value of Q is 0.02 mag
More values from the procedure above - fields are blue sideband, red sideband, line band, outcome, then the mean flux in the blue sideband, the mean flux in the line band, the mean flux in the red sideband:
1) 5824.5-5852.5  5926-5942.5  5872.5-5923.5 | 0.02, 20.2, 19.4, 19.4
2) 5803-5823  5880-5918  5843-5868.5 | -0.02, 20.2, 20.1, 19.3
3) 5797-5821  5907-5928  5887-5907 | 0.07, 20.6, 18.9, 20.1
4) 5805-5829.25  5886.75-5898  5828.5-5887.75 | -0.04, 20.3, 19.9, 18.4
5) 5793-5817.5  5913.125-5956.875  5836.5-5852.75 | 0.00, 20.6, 20.3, 19.6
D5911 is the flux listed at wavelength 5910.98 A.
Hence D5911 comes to 20.41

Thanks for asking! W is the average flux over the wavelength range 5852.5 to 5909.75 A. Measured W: 19.5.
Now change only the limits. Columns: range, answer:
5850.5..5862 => 19.9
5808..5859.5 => 20.1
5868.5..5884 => 19.9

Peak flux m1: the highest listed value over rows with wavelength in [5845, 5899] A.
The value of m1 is 21.37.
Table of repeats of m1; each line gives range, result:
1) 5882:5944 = 21.25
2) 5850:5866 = 21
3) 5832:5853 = 20.97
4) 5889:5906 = 20.78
